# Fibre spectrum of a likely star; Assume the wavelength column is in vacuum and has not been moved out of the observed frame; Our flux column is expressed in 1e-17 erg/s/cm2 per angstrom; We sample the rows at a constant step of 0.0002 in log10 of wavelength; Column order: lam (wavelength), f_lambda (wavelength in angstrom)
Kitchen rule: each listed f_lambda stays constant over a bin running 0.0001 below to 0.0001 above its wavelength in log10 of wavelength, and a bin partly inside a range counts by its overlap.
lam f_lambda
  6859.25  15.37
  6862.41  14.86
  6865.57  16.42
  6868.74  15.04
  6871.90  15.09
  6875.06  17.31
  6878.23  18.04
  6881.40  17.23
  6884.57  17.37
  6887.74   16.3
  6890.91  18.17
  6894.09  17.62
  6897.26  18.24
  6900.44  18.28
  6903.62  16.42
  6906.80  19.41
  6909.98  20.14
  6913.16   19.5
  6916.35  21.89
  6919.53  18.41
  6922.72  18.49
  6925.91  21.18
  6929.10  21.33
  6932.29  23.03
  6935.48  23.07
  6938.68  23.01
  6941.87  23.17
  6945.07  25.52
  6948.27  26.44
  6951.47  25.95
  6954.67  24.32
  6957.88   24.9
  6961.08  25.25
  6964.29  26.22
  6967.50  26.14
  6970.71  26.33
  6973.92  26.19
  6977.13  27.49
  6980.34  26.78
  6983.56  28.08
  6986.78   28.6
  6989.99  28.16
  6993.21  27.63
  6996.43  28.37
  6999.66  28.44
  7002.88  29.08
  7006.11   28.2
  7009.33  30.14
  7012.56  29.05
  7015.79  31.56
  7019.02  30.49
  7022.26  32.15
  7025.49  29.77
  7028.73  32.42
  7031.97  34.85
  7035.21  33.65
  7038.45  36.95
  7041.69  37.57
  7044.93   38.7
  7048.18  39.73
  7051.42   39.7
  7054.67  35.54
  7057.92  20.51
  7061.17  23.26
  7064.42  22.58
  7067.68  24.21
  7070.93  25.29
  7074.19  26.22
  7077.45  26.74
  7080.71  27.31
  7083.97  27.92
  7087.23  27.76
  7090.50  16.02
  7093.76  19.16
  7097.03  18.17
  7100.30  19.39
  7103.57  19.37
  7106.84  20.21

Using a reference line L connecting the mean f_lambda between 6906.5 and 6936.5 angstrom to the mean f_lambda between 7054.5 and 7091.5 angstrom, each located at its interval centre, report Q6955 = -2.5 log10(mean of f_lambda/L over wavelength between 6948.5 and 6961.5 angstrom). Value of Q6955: -0.17 mag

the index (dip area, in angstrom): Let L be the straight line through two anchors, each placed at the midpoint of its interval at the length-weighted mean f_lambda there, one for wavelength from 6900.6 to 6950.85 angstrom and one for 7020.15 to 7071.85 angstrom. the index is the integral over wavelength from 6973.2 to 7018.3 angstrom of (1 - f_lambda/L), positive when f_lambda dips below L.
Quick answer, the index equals -1.8 angstrom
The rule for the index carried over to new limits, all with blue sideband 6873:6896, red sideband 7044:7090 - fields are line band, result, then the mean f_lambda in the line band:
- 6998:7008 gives -1.6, 28.6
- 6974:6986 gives -2.2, 27.4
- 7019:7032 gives -2.9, 31.7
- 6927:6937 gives -1.0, 22.4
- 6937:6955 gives -3.1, 24.8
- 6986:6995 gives -1.6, 28.1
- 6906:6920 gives -0.6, 20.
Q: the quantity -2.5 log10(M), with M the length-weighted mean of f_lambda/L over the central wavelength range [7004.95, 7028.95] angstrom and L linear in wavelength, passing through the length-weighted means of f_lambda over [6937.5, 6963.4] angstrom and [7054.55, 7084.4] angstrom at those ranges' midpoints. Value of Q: -0.205 mag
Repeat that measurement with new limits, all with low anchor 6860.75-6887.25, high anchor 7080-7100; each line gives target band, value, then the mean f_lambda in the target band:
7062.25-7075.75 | -0.13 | 24.5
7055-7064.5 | -0.12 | 23.9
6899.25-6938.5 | -0.15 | 20.2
